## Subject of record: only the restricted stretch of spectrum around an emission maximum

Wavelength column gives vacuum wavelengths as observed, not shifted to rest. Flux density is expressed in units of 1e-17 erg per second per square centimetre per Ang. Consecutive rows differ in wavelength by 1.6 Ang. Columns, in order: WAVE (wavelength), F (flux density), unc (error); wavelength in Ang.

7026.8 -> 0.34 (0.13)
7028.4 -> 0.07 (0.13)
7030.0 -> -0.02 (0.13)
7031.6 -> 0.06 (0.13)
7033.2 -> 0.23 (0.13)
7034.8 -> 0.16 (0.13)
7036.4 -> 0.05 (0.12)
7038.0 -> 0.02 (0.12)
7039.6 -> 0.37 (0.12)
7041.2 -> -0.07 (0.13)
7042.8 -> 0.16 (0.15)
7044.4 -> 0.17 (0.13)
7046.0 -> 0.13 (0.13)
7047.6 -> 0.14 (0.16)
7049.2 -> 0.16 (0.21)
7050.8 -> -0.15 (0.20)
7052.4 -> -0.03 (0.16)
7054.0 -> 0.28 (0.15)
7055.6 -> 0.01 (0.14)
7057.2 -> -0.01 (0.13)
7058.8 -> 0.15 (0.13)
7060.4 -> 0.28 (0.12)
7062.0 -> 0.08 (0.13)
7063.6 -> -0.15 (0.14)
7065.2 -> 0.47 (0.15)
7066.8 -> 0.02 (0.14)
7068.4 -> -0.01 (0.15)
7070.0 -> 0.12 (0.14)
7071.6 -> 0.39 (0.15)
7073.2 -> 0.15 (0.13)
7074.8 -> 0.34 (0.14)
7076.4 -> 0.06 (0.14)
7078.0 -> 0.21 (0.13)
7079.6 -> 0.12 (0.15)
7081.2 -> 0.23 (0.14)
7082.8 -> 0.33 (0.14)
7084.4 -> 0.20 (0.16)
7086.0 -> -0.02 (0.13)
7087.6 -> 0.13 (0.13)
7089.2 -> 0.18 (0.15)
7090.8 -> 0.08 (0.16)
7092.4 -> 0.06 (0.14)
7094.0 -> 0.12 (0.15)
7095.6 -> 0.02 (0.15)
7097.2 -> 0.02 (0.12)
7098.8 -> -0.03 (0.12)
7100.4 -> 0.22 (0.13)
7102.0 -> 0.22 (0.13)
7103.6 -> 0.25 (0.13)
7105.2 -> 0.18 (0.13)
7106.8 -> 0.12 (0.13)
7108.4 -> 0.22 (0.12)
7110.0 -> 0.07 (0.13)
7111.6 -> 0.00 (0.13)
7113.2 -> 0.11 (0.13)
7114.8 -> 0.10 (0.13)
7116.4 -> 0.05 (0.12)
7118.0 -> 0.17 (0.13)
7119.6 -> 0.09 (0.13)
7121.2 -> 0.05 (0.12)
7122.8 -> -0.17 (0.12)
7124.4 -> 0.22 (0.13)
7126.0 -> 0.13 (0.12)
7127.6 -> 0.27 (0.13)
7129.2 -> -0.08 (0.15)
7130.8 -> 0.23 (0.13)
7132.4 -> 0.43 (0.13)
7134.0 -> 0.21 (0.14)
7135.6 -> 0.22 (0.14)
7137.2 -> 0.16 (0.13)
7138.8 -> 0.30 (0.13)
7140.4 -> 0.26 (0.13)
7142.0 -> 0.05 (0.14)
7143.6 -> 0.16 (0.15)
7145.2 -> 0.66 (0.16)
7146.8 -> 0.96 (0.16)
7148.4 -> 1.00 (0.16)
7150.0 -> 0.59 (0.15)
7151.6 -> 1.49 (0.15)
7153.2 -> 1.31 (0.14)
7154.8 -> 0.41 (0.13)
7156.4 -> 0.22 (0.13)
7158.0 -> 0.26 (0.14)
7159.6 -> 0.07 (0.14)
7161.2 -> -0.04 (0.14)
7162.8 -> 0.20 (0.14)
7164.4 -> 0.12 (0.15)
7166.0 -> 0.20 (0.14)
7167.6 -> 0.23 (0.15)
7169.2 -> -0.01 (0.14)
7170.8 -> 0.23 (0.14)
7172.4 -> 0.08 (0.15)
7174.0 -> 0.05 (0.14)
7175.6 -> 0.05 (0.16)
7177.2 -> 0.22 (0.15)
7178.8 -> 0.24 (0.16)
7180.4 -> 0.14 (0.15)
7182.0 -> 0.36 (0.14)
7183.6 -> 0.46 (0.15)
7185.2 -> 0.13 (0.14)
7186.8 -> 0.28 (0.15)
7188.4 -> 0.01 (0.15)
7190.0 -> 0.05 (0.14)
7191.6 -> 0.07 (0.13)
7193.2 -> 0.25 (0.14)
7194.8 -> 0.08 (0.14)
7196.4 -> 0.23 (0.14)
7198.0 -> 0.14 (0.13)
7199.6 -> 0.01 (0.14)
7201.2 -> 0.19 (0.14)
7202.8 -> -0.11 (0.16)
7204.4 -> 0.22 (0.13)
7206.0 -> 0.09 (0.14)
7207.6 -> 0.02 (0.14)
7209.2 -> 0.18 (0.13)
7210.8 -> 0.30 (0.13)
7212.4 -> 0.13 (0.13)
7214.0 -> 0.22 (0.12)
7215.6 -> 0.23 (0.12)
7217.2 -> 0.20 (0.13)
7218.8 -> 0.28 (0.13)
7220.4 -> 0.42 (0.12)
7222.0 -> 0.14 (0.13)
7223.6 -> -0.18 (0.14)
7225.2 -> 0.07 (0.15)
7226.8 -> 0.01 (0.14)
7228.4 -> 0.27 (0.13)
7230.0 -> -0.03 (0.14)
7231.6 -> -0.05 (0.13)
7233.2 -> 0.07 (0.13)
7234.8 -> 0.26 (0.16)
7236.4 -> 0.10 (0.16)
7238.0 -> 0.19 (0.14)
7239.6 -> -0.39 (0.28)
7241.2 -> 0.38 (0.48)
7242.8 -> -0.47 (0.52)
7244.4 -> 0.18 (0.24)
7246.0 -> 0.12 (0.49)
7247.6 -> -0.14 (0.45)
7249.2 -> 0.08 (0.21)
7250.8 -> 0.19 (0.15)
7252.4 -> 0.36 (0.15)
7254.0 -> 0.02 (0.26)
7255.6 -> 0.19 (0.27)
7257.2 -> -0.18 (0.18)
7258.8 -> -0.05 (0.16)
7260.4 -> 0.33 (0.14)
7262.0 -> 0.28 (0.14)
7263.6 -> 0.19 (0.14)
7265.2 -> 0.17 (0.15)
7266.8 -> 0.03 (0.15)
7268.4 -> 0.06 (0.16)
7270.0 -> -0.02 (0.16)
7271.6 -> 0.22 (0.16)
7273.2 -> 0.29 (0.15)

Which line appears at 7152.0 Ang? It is [O II]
